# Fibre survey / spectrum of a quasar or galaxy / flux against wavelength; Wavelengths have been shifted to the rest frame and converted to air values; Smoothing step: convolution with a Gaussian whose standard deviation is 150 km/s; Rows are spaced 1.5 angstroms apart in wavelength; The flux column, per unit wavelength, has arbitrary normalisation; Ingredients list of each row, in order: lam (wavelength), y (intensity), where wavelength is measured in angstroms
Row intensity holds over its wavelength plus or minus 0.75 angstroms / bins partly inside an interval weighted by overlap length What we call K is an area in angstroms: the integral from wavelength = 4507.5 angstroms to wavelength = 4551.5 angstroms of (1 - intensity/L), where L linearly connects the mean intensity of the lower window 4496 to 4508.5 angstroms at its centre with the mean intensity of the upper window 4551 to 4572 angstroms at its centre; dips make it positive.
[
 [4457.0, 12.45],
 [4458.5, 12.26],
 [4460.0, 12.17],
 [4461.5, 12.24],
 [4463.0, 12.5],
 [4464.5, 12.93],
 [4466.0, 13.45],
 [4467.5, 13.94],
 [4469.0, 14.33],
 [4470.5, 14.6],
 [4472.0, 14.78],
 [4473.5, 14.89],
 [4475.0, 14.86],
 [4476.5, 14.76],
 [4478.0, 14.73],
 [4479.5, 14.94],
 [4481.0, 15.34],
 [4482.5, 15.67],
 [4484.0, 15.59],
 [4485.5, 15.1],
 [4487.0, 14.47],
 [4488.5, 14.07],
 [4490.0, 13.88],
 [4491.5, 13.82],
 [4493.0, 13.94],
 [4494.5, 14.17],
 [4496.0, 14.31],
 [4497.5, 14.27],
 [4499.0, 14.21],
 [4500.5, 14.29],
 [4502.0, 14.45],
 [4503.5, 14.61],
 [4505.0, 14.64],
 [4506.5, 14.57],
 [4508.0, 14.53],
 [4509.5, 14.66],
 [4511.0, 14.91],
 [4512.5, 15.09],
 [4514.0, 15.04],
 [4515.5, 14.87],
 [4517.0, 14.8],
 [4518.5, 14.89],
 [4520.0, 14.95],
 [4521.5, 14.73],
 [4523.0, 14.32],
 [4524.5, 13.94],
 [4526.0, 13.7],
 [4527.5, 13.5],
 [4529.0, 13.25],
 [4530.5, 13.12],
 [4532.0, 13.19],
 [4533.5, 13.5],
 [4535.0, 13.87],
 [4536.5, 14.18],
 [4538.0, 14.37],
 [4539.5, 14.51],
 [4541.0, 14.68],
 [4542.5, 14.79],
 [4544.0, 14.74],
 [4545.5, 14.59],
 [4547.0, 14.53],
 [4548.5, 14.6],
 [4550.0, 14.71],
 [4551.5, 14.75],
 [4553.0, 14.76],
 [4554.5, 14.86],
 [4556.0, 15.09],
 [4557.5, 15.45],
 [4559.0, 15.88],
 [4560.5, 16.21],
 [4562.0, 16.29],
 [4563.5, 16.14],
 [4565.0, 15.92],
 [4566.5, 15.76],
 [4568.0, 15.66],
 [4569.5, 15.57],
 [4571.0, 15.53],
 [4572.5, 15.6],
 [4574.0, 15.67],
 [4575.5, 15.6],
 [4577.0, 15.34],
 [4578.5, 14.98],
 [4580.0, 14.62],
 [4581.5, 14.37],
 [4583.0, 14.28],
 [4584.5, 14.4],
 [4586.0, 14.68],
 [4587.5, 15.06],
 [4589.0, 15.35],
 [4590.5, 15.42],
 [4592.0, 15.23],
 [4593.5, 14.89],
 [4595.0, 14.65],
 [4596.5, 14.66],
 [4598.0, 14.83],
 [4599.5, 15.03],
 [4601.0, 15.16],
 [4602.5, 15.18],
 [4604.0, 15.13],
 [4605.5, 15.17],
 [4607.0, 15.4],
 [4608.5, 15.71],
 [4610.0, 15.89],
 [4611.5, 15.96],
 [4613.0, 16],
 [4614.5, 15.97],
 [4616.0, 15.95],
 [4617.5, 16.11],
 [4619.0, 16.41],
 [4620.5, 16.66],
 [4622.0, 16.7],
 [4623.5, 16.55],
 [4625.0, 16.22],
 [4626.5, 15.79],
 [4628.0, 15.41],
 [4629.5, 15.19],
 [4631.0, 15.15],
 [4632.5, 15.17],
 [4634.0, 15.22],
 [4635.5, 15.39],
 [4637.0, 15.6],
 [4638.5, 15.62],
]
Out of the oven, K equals 1.72 angstroms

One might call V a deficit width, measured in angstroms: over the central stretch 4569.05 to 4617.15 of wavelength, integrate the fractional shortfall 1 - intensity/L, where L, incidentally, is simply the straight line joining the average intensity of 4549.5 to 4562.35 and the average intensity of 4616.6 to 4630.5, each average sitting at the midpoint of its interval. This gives 1.6 angstroms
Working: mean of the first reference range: 15.3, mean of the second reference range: 16.1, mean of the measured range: 15.2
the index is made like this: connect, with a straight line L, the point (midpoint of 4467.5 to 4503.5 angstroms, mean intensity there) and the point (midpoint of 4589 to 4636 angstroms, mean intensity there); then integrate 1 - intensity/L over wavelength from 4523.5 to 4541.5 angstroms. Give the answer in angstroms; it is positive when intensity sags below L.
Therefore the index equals 1.4 angstroms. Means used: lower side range 14.6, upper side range 15.6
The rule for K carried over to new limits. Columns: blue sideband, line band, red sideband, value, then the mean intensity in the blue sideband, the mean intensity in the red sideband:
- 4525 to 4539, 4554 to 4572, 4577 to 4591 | -1.7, 13.7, 14.8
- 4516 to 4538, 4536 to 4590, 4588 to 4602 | -2.0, 14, 15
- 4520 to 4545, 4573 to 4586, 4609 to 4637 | 0.1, 14.1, 15.9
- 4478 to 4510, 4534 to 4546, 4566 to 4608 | 0.3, 14.6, 15.1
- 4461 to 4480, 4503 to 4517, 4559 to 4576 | 0.0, 14.1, 15.8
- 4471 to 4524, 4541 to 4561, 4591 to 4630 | 0.2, 14.7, 15.6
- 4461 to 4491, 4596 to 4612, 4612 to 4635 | 0.4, 14.4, 15.9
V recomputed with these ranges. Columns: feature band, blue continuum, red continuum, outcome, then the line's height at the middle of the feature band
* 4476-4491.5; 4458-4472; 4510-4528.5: -1.25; 13.7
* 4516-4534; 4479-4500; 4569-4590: 0.91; 14.8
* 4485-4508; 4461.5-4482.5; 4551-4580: 0.46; 14.6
